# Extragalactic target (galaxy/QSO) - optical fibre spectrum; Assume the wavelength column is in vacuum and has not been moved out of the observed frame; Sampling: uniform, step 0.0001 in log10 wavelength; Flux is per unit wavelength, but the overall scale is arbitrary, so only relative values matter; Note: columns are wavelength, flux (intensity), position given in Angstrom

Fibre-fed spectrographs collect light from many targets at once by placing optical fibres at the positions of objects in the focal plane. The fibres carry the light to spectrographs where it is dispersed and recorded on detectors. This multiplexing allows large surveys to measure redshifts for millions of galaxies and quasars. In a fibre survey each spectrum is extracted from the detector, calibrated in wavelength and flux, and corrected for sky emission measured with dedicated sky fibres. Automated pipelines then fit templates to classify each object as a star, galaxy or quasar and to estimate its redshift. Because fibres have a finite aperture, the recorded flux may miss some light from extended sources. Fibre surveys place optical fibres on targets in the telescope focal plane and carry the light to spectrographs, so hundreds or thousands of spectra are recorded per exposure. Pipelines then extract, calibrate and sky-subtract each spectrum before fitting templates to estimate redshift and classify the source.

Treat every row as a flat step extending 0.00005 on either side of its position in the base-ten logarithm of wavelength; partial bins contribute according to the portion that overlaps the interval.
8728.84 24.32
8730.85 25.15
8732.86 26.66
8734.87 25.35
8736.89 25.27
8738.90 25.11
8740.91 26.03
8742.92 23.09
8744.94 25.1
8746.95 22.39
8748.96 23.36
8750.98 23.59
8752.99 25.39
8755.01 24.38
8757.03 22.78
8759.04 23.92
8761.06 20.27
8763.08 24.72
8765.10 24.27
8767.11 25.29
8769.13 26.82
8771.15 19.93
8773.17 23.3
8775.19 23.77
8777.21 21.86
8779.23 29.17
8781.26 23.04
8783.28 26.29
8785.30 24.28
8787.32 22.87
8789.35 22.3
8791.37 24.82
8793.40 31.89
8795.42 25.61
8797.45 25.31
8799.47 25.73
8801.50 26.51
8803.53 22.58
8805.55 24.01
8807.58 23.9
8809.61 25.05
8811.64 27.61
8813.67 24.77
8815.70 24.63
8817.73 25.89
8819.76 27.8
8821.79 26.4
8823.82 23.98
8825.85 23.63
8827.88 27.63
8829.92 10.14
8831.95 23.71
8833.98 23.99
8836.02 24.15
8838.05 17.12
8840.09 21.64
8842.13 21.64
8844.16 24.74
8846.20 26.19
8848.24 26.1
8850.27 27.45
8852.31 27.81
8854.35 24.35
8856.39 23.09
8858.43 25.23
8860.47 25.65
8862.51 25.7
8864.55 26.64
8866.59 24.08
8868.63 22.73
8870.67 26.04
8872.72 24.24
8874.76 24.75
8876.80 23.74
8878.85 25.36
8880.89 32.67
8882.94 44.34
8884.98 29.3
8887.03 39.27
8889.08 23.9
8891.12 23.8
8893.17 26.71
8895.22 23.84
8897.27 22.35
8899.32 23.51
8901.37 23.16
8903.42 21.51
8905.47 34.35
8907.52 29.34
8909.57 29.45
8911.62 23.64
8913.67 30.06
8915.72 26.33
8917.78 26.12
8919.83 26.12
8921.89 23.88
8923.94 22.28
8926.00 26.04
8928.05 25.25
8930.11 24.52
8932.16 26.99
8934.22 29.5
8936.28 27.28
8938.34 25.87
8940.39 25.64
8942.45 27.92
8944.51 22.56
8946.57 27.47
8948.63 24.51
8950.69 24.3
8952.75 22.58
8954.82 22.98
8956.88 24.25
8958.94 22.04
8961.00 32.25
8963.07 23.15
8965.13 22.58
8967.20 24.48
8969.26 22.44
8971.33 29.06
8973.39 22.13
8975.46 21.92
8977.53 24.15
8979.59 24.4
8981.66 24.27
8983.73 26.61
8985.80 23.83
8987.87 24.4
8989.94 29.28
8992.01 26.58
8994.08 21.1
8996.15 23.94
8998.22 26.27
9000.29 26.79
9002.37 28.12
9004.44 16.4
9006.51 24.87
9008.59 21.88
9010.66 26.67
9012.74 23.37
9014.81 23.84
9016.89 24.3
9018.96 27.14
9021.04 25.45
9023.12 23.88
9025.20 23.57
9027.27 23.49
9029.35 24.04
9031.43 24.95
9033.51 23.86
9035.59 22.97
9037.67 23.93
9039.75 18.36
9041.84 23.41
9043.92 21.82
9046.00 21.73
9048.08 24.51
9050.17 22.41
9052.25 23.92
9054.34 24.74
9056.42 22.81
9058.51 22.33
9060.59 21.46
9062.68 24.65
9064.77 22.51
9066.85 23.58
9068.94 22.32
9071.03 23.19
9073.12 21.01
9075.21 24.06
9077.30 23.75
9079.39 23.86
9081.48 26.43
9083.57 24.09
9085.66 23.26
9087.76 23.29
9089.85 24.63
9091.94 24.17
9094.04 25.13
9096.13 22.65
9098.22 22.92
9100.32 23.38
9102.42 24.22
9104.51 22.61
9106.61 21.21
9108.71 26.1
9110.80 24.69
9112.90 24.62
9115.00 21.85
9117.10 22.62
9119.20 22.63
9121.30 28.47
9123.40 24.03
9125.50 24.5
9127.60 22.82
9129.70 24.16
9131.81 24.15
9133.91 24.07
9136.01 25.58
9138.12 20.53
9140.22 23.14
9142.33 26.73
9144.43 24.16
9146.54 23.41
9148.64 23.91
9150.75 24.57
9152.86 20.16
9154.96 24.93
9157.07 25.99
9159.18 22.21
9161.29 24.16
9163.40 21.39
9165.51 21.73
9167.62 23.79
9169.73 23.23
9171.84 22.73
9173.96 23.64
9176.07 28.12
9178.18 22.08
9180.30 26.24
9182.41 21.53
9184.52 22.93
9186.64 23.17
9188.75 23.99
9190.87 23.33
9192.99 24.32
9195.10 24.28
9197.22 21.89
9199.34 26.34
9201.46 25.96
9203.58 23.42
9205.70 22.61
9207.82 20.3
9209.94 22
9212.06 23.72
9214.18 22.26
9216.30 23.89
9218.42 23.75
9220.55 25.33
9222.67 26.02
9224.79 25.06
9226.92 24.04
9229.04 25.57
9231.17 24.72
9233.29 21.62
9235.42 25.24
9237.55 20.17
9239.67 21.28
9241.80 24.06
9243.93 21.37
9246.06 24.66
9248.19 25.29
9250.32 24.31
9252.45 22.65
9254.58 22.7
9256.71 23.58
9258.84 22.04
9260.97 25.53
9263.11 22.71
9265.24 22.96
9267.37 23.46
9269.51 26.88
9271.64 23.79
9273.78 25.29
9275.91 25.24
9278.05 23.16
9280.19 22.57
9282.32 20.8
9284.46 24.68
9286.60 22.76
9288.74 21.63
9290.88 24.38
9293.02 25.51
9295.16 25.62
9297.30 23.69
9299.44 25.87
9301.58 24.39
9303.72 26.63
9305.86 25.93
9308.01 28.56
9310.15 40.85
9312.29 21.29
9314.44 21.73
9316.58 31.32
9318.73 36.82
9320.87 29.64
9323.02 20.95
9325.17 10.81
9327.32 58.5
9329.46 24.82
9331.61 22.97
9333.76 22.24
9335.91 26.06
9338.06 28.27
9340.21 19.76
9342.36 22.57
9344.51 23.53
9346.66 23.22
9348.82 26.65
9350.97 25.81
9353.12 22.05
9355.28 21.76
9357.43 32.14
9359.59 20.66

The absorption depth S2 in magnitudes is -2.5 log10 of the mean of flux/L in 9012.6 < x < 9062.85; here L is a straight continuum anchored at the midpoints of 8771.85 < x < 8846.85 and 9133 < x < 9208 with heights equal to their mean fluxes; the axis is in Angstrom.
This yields 0.02 mag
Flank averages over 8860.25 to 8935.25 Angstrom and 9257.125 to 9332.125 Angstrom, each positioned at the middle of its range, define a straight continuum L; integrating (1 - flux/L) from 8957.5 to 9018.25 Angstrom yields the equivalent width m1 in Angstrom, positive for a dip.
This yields 4.50 Angstrom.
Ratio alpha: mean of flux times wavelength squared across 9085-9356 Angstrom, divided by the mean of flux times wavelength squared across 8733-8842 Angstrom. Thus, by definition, 1.11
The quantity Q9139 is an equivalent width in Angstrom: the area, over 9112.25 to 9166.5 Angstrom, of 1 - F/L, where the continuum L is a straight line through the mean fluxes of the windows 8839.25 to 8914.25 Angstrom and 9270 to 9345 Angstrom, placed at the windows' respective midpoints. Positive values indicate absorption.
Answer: 4.9 Angstrom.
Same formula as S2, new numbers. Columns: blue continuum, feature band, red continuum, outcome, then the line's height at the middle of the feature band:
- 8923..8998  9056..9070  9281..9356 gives 0.11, 25.2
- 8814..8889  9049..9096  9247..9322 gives 0.08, 25.4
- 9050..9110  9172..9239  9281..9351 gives 0.05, 24.8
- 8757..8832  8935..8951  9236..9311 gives -0.06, 24.4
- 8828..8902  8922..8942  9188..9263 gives -0.04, 25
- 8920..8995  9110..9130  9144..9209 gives 0.00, 23.9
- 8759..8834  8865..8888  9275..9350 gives -0.17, 24.6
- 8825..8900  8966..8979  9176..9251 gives 0.04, 24.8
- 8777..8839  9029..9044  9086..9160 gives 0.05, 24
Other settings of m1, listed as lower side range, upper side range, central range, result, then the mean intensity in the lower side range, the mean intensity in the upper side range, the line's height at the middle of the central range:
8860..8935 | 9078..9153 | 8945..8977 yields 1.85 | 26.7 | 23.9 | 25.9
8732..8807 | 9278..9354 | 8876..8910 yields -4.45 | 24.5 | 25.8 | 24.8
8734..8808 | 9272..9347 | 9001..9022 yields 0.67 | 24.4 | 25.8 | 25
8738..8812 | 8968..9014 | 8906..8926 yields -1.69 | 24.5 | 24.5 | 24.5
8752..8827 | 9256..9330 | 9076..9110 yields 2.07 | 24.7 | 25.9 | 25.4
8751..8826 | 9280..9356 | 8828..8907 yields -1.81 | 24.7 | 25.7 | 24.9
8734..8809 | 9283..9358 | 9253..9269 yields 1.53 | 24.4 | 26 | 25.9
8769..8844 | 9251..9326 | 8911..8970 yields -2.39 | 24.1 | 24.8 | 24.3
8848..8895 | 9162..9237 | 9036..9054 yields 1.89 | 27.1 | 23.7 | 25.3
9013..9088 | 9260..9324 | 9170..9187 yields 0.51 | 23.5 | 25.5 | 24.5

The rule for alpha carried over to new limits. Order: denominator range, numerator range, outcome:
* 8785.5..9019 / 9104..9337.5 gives 1.04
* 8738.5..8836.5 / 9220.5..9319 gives 1.13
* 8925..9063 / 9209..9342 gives 1.09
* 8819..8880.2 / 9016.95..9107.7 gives 1.01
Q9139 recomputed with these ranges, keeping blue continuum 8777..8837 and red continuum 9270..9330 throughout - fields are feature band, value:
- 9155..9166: 1.1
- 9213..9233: 1.3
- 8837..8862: 0.6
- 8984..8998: 0.2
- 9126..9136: 0.7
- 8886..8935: -2.5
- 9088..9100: 0.9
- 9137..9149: 1.0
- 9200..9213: 1.5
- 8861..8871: 0.0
